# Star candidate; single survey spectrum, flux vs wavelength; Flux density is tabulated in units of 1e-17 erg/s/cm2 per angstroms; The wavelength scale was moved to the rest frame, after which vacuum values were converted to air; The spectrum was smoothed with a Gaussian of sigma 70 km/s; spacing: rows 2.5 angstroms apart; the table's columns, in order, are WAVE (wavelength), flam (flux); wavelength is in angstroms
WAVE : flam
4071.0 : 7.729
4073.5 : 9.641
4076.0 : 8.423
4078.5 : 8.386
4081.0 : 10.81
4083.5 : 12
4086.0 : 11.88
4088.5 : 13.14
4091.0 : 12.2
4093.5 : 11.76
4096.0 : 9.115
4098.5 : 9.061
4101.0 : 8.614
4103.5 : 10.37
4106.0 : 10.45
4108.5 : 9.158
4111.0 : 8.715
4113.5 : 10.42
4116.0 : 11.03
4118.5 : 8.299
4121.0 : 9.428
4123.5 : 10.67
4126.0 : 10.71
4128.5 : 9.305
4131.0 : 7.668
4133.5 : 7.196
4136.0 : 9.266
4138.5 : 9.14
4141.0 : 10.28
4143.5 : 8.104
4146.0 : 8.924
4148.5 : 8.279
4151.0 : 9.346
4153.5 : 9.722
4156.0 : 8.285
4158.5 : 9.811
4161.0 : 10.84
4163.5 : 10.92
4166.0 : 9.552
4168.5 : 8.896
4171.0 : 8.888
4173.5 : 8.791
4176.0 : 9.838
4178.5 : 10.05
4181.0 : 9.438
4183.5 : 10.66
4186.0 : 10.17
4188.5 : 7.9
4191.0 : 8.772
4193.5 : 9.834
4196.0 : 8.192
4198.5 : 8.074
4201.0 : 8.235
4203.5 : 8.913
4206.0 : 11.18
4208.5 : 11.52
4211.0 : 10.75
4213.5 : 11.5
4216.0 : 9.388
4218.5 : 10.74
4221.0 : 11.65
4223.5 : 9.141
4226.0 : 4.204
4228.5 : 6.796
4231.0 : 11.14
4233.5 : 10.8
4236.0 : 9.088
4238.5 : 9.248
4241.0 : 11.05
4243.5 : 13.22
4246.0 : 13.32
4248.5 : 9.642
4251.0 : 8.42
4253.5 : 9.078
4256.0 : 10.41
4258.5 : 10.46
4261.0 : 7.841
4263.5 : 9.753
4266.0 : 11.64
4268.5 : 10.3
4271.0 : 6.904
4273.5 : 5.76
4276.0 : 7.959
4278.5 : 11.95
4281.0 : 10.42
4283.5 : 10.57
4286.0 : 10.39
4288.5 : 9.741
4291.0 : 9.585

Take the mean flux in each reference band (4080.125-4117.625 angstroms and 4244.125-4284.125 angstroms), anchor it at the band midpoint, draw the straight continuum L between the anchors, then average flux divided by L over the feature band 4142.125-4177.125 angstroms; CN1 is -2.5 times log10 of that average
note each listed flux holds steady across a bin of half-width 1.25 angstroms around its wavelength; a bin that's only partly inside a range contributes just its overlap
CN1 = 0.10 mag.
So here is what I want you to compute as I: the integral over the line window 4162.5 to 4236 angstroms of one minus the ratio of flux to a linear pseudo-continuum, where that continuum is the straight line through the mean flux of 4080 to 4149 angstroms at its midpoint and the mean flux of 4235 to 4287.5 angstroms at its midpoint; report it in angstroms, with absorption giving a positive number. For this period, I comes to 2.78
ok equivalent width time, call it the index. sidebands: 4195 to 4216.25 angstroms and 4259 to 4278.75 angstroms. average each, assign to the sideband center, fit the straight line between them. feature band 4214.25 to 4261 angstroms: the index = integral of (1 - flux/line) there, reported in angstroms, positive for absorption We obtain -2.5 angstroms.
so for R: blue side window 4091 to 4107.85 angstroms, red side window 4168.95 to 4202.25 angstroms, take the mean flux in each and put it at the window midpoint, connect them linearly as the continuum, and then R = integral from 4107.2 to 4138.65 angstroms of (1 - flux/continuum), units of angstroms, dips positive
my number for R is 1.5 angstroms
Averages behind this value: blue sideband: 10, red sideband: 9.14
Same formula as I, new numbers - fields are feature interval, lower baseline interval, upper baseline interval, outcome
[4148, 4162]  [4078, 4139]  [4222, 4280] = 0.6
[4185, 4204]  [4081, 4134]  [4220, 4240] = 1.2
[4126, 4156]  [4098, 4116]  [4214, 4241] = 2.1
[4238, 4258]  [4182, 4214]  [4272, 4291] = -2.2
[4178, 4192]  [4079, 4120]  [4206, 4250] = 1.1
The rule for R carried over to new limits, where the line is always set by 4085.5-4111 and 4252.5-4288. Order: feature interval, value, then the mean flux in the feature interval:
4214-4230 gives 1.6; 8.83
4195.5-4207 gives 1.1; 8.92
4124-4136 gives 1.6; 8.9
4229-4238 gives -0.2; 9.96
